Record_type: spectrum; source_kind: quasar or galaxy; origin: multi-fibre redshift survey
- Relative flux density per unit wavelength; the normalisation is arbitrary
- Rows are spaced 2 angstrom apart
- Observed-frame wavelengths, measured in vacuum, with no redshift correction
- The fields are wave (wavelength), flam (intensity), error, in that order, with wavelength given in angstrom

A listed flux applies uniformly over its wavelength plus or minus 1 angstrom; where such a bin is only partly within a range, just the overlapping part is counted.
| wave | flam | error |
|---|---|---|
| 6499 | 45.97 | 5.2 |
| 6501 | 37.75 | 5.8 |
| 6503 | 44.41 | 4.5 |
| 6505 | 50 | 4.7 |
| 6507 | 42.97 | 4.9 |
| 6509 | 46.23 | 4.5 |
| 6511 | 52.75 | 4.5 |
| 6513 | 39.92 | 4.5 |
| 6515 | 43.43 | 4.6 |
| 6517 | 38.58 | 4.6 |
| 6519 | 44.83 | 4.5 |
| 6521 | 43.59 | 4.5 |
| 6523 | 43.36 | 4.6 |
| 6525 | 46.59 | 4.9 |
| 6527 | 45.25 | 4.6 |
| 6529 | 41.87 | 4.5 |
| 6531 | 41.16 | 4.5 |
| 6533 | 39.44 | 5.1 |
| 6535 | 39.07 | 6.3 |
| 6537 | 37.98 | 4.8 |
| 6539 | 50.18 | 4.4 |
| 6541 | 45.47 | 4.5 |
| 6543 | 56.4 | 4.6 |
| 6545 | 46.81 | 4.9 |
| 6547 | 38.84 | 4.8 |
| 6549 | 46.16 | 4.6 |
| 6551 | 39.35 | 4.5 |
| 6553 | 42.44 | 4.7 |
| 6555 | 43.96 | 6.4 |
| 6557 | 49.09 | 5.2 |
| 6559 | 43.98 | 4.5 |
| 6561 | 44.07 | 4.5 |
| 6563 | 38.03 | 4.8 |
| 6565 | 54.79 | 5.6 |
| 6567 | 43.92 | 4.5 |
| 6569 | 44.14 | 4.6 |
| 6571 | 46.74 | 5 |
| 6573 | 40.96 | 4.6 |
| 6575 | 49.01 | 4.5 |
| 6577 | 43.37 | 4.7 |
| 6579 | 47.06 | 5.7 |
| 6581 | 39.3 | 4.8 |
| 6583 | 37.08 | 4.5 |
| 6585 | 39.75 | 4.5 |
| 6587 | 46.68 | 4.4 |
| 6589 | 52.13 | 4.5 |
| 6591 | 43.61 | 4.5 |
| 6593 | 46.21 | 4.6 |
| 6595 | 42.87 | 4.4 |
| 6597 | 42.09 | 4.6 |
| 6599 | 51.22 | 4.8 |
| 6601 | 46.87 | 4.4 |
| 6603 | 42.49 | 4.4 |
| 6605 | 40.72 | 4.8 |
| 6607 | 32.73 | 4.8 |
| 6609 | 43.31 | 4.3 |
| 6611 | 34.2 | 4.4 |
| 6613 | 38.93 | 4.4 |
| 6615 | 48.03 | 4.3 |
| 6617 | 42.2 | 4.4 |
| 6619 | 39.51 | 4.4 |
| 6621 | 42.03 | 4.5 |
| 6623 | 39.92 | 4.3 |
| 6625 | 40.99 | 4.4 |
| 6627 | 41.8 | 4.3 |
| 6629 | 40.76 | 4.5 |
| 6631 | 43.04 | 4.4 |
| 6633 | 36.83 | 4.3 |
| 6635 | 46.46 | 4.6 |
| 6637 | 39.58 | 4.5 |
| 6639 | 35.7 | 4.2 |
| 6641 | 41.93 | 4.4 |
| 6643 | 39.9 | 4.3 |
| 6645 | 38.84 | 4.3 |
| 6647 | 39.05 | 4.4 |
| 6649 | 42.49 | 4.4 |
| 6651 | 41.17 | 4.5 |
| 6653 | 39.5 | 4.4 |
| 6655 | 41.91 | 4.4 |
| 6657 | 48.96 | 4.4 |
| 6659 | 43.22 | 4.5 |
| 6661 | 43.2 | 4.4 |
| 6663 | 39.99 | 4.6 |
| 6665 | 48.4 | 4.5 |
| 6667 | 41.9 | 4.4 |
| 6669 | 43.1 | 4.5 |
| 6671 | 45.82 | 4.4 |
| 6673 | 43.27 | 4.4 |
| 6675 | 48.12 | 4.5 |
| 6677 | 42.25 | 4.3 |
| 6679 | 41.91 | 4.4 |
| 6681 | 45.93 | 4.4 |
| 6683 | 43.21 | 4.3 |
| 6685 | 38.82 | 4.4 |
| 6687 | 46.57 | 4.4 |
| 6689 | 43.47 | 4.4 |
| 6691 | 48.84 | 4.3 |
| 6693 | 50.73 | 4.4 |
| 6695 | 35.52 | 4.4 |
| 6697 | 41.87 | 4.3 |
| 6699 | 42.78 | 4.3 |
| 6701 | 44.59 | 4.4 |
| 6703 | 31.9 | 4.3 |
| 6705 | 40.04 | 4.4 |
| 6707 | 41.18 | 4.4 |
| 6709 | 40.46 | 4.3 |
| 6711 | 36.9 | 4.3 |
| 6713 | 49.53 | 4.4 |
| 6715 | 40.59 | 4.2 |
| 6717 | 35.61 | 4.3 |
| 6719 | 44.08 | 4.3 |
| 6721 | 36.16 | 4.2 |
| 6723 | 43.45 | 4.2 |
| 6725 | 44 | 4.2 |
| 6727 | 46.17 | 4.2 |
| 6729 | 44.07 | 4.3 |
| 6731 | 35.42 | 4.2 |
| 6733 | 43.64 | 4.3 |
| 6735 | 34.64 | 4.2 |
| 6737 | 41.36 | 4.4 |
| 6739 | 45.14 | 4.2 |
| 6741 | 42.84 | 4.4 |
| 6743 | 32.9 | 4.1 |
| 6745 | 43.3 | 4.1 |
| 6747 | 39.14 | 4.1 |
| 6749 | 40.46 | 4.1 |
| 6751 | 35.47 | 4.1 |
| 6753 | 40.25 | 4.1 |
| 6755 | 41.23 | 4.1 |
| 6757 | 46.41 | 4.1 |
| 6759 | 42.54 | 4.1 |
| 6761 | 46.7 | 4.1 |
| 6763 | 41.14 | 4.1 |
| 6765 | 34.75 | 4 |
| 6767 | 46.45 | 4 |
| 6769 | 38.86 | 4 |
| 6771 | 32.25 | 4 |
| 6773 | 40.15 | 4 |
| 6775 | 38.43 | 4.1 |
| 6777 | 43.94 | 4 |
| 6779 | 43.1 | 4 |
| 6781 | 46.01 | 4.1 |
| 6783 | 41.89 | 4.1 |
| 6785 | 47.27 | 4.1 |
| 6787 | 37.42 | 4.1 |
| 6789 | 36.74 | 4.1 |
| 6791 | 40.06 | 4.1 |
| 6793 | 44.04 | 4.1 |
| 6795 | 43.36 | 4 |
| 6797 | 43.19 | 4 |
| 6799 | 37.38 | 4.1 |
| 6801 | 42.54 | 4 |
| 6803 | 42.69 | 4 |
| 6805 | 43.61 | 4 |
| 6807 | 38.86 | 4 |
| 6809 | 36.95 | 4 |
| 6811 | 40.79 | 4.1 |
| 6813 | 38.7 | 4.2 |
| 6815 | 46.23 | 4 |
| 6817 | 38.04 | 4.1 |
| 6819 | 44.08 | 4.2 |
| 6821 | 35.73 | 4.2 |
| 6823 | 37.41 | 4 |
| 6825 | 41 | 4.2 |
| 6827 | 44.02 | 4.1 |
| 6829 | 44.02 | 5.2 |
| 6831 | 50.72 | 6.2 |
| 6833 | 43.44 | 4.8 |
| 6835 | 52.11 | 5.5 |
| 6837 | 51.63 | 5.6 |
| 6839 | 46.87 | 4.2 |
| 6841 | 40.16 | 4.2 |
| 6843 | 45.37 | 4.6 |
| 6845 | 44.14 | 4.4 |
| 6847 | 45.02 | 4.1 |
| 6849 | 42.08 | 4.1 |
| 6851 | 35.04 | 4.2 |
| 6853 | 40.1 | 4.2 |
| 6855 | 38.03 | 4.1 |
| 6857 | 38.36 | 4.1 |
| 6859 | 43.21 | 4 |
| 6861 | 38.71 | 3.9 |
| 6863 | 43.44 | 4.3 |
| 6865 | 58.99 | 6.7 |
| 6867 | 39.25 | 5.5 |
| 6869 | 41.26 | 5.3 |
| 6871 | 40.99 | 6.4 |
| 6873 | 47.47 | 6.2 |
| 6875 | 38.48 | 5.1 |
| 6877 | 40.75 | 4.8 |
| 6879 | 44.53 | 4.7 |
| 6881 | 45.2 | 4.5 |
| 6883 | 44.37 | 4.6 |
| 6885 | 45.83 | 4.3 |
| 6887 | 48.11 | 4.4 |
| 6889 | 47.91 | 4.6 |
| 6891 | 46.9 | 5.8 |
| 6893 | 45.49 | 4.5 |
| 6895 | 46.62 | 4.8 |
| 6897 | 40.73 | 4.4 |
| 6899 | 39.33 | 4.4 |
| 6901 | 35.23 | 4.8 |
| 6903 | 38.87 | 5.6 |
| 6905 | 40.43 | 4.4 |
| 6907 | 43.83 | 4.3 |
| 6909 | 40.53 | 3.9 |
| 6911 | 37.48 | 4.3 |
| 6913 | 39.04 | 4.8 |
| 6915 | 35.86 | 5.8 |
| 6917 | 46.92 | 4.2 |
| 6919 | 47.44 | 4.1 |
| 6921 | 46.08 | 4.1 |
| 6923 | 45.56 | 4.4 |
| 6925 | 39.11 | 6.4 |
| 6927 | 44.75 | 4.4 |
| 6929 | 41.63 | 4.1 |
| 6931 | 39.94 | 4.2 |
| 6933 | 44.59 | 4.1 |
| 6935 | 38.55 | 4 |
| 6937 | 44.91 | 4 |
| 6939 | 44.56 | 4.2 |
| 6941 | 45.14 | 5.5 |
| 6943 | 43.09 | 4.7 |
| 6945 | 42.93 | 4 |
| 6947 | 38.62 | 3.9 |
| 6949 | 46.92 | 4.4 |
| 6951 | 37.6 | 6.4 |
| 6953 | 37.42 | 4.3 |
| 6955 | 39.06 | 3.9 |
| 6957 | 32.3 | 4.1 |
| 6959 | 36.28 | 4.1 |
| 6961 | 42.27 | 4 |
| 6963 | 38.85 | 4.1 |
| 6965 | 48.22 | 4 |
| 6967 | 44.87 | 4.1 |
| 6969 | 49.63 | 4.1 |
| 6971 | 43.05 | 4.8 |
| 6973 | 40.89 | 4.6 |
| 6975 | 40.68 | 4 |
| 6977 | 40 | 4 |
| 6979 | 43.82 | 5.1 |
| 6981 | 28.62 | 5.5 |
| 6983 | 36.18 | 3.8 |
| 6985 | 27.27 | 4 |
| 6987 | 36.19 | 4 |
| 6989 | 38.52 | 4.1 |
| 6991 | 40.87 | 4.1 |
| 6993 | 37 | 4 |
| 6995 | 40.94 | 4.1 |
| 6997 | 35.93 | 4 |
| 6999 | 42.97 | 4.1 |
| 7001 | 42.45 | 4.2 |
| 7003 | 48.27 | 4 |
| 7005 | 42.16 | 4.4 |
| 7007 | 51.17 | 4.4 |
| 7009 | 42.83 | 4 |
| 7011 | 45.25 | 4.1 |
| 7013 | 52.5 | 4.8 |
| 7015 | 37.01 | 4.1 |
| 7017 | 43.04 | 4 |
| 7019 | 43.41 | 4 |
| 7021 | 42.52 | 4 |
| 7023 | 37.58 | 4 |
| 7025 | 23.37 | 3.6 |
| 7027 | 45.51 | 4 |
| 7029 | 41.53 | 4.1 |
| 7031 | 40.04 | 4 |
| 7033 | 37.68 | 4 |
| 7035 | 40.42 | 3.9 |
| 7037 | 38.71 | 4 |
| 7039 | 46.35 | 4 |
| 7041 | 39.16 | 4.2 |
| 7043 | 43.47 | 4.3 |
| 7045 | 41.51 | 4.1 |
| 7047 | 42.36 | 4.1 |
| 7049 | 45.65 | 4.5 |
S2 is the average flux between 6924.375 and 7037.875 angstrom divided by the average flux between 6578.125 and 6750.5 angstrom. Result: 0.97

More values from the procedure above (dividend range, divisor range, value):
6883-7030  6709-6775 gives 1.02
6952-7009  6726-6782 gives 0.98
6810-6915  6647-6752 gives 1.02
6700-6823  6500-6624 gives 0.94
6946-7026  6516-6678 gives 0.94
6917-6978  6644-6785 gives 1.01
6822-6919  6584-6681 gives 1.01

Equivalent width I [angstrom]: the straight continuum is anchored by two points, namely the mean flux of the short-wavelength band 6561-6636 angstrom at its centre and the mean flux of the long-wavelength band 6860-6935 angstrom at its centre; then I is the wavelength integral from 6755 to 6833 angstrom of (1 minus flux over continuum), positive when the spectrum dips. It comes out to 2.60 angstrom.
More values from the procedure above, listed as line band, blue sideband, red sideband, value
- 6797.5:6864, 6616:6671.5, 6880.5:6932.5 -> 0.5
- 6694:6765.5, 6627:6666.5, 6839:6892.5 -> 2.5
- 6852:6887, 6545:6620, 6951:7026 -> -1.5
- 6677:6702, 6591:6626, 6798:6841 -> -0.8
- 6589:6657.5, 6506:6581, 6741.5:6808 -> 2.3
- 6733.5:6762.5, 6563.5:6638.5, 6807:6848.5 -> 1.5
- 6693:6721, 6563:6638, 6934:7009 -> 1.1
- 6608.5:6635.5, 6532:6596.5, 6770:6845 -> 1.6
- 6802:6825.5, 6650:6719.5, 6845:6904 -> 1.3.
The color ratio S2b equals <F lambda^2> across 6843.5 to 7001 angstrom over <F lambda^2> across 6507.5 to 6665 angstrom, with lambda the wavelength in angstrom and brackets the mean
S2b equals 1.1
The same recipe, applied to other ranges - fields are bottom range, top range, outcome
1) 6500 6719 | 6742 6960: 1.05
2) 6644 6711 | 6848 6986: 1.05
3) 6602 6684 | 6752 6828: 1.03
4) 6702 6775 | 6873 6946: 1.11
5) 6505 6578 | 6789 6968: 1.06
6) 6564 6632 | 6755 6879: 1.04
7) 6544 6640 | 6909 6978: 1.08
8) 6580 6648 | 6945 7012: 1.08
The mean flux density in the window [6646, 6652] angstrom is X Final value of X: 40.9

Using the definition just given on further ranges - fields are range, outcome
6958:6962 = 39.3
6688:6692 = 46.2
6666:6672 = 43.6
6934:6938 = 41.7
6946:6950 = 42.8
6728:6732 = 39.7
